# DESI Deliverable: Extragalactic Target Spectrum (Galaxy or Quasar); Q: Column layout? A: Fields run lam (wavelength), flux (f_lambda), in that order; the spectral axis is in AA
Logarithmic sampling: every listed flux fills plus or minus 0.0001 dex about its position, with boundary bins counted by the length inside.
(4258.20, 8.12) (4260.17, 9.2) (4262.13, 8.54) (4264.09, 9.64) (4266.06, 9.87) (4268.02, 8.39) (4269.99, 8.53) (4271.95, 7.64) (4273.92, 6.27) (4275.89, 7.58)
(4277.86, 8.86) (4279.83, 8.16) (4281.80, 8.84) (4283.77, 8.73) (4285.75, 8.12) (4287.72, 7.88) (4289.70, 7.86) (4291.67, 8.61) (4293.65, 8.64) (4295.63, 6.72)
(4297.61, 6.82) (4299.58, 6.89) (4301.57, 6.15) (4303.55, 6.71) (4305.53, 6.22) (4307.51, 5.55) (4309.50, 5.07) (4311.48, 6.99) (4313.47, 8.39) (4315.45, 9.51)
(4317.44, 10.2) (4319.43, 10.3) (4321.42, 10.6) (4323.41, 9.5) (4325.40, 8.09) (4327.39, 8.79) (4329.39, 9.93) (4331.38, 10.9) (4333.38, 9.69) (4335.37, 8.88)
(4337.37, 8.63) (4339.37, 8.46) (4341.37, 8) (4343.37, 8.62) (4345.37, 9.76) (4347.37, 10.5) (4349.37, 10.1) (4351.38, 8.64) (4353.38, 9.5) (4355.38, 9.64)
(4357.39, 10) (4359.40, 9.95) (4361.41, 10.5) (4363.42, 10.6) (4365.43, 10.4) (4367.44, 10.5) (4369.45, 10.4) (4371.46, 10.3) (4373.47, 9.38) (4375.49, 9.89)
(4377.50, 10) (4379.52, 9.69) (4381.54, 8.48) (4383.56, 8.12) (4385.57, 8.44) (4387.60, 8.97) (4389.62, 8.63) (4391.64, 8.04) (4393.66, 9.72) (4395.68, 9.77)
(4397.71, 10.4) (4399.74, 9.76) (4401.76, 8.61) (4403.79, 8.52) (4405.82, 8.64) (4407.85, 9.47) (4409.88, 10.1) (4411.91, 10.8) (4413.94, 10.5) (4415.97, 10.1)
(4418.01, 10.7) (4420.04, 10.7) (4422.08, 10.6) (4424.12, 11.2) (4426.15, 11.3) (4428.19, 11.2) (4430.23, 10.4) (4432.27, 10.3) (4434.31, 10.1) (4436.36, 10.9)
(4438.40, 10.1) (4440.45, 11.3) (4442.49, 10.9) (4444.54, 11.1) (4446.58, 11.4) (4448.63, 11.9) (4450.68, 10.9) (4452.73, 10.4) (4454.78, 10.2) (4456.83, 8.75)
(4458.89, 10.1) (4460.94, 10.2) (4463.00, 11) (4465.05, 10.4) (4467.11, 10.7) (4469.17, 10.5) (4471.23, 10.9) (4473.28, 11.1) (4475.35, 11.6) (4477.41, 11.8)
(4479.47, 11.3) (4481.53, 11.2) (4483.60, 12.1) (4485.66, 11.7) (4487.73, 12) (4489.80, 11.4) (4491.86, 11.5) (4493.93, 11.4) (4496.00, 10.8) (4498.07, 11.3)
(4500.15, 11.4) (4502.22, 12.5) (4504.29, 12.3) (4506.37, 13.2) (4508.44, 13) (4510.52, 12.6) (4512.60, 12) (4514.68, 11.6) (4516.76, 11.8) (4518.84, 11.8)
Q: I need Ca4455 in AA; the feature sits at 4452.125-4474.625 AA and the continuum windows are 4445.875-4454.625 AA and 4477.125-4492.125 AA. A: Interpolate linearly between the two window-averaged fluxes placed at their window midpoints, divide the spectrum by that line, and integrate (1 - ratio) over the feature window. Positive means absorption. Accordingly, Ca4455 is 1.7 AA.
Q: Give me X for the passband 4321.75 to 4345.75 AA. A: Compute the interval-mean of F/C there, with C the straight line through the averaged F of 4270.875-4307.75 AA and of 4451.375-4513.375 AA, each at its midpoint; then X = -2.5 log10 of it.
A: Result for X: -0.09 mag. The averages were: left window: 7.53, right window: 11.3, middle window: 9.13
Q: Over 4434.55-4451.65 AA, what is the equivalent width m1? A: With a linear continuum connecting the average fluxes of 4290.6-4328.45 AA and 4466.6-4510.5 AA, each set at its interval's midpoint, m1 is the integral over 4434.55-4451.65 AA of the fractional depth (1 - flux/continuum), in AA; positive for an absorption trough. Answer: -0.53 AA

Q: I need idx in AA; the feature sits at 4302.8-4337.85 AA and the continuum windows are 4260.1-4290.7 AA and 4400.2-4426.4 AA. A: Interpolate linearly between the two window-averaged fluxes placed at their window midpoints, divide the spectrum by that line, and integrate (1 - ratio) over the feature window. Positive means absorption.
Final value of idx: 1.41 AA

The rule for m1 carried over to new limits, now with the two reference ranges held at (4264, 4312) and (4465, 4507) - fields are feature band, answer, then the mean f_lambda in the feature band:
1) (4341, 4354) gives -0.9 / 9.36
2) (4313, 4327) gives -2.2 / 9.53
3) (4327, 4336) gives -1.4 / 9.72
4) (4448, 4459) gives 0.5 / 10.3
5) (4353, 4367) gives -1.7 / 10.1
